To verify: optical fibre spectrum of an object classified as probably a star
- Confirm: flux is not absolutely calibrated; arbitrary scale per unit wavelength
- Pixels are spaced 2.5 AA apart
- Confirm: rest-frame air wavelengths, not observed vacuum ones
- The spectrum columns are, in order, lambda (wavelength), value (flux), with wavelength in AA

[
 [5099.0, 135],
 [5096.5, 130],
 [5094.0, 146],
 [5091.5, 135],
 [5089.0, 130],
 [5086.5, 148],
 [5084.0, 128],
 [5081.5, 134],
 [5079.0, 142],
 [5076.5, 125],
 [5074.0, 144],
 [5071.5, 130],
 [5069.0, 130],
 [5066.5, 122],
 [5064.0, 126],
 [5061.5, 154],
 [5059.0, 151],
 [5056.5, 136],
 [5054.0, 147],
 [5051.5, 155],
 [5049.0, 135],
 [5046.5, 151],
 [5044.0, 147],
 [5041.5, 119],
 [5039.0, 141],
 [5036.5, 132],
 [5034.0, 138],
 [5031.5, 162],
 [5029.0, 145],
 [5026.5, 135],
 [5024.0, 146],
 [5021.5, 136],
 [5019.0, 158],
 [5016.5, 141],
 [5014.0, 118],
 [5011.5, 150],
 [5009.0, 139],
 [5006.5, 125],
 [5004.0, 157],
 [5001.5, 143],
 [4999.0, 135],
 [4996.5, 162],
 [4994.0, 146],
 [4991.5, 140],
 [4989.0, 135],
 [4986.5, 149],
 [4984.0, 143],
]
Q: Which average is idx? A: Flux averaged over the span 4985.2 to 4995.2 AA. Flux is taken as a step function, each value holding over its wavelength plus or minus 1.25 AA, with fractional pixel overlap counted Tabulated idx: 142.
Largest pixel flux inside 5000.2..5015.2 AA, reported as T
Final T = 157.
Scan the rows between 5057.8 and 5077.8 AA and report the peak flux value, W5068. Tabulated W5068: 154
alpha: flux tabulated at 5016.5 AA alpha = 141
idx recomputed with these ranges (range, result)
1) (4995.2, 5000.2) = 149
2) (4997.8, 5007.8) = 140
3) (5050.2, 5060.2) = 147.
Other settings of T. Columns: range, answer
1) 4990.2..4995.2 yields 146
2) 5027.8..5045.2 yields 162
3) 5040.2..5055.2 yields 155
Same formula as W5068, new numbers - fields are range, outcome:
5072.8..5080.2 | 144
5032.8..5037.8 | 138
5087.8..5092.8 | 135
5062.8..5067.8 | 126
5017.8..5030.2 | 158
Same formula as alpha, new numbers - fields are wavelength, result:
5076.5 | 125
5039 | 141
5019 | 158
